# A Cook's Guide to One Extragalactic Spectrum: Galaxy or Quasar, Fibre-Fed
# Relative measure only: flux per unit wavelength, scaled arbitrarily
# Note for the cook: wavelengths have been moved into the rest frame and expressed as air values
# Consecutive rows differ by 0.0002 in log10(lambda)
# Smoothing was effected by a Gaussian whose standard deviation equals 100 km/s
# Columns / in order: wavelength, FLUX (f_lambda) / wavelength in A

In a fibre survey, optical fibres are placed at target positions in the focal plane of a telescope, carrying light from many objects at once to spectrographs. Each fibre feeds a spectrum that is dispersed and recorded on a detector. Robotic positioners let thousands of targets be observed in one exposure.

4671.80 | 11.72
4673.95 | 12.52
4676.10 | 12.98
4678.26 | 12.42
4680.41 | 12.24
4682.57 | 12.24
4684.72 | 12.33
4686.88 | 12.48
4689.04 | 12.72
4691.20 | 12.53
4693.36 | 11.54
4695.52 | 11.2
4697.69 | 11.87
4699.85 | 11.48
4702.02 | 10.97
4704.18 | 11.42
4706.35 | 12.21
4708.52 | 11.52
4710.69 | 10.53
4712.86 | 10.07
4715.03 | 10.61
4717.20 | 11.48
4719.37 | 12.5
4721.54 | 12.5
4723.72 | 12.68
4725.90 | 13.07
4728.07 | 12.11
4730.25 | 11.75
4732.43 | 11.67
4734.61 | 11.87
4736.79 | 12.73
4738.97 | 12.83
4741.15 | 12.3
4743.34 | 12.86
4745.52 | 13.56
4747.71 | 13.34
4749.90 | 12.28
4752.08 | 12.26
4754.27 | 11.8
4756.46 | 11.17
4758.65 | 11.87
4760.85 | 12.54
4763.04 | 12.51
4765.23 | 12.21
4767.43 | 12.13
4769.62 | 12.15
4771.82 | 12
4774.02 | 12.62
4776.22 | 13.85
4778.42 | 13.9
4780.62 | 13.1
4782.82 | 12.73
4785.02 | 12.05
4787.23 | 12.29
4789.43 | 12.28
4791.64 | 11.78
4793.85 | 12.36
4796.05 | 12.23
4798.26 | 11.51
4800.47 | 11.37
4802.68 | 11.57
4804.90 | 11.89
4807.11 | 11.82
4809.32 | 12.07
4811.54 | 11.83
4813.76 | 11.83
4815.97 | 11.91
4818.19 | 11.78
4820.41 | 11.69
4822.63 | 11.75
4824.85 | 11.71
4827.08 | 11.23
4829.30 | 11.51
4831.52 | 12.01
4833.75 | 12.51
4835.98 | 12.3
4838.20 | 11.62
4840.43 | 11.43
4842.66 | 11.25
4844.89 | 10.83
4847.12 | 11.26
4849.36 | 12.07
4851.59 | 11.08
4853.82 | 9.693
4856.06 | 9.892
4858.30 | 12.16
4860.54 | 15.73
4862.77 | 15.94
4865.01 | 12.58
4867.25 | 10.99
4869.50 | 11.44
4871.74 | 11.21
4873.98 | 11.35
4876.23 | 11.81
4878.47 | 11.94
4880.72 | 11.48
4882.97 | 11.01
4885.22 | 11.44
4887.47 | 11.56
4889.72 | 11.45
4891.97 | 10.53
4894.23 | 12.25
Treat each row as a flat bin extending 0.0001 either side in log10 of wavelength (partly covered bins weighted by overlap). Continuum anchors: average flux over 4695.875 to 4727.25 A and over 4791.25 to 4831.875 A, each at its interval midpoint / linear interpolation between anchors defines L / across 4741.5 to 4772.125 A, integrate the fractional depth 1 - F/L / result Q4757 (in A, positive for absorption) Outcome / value -1.69 A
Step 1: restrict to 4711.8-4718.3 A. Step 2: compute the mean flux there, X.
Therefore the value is 10.7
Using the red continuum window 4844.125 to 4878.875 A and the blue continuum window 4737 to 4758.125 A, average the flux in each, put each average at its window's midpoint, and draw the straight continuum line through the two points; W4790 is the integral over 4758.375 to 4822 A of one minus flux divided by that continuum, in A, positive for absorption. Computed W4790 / 0.3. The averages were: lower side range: 12.5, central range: 12.2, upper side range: 11.9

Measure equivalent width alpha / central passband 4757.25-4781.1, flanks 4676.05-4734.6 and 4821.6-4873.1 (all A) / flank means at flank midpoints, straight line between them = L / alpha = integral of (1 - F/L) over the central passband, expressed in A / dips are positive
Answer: -1.5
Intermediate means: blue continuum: 11.9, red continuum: 11.8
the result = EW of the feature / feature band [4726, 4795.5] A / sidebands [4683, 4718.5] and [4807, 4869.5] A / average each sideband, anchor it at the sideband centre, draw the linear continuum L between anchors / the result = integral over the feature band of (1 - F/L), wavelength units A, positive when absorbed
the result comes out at -4.3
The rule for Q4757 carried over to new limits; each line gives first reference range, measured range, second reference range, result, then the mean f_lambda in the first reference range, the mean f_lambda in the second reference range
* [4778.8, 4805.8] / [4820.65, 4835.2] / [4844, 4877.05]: 0.3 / 12.1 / 11.9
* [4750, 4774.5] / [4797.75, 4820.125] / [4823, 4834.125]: 0.2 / 12.1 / 11.7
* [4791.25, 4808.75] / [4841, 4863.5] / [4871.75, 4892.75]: -0.7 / 11.8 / 11.4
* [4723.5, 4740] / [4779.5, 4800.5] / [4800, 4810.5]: -0.6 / 12.3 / 11.8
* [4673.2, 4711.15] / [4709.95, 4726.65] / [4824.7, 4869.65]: 0.4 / 12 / 11.9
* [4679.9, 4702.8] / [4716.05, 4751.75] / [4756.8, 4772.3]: -1.1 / 12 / 12.2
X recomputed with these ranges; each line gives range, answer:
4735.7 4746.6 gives 12.9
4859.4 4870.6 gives 13.3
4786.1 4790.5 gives 12.3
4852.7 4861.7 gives 11.9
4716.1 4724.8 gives 12.3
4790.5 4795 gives 12.1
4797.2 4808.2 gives 11.6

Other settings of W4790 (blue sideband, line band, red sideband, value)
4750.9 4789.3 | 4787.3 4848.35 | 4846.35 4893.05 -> 1.7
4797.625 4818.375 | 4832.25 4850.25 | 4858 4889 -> 0.5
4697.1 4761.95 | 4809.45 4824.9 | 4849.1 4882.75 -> 0.2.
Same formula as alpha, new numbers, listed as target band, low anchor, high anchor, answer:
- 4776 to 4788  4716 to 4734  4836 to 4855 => -1.23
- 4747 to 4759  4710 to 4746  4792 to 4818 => -0.10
